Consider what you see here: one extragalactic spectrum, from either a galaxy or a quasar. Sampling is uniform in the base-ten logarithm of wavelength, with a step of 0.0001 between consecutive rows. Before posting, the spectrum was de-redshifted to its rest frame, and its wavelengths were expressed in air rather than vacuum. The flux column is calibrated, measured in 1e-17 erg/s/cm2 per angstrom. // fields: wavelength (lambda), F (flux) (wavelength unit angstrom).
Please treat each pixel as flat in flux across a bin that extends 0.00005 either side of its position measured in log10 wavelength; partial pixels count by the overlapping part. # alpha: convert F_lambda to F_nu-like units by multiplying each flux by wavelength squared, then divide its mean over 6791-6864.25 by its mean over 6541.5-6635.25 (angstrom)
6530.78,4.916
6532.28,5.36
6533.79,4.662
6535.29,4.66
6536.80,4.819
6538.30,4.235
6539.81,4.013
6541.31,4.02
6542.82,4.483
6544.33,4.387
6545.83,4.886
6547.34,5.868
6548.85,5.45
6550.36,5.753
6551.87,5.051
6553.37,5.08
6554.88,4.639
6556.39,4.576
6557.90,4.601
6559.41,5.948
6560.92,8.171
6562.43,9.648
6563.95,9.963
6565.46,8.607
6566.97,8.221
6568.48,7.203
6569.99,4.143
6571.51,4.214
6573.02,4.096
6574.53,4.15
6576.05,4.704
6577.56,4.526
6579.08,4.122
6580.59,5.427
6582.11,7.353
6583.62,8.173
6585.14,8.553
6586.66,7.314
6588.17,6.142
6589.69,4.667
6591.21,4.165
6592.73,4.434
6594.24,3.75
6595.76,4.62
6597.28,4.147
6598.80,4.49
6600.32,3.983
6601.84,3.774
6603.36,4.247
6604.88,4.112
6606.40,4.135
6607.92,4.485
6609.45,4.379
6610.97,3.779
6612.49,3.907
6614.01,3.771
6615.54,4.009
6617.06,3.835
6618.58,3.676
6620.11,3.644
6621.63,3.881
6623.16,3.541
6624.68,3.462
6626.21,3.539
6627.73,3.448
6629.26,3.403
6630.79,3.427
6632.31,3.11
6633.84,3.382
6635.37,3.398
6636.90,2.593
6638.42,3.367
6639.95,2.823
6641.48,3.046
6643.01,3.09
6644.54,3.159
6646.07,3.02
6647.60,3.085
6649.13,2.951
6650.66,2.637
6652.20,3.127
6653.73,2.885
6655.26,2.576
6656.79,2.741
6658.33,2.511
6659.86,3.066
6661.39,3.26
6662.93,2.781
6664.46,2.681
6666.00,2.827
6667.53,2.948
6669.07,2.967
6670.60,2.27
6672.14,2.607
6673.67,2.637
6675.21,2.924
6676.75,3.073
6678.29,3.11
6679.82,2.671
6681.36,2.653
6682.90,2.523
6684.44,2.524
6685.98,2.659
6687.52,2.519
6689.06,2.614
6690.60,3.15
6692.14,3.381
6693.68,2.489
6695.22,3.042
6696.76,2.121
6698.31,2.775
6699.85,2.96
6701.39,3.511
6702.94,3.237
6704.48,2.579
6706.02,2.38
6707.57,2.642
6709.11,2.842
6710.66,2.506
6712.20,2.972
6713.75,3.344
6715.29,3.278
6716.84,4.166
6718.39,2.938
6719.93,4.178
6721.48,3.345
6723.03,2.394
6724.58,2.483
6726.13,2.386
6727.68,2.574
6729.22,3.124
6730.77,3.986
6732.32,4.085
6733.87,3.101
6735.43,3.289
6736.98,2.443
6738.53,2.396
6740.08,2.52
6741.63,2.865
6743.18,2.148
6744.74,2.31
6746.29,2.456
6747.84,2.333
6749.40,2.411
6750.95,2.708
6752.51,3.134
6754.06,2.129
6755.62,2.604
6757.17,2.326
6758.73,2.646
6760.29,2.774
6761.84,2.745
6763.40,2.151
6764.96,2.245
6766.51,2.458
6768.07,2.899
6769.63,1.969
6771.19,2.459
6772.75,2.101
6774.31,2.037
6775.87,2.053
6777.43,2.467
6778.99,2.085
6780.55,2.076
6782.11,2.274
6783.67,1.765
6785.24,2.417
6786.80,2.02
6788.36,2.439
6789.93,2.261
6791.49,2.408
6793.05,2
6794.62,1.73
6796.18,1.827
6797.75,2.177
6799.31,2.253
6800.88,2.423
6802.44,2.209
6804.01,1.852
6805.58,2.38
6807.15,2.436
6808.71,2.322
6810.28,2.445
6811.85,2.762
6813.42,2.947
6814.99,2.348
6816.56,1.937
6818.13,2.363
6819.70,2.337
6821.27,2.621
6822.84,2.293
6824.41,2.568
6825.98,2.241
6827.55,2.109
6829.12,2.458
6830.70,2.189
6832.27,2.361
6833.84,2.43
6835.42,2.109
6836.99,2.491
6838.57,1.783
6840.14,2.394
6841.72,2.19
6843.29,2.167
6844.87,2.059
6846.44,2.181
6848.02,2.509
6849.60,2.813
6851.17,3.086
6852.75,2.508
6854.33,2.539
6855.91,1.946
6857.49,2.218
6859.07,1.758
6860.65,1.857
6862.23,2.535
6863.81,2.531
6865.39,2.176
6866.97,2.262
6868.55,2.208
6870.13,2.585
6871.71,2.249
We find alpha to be 0.50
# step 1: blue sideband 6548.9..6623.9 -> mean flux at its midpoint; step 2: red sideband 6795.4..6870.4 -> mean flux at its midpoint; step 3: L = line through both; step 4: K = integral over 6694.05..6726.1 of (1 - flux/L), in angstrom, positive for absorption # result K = 6.6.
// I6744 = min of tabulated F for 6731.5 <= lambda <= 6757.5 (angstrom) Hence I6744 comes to 2.129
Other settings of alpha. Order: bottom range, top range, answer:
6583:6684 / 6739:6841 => 0.68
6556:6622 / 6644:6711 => 0.55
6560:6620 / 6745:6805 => 0.46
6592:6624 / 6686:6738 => 0.77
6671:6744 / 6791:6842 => 0.82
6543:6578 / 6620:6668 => 0.55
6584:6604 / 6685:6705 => 0.59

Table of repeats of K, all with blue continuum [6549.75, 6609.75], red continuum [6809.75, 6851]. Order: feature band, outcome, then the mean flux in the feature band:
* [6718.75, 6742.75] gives 4.1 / 3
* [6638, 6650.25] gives 4.3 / 3.05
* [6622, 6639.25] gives 5.4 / 3.34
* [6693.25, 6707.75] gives 4.4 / 2.78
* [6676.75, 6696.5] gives 6.6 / 2.77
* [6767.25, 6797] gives 8.0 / 2.17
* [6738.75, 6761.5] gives 5.7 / 2.53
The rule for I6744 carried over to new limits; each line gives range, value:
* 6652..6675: 2.27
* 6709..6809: 1.73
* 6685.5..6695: 2.489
